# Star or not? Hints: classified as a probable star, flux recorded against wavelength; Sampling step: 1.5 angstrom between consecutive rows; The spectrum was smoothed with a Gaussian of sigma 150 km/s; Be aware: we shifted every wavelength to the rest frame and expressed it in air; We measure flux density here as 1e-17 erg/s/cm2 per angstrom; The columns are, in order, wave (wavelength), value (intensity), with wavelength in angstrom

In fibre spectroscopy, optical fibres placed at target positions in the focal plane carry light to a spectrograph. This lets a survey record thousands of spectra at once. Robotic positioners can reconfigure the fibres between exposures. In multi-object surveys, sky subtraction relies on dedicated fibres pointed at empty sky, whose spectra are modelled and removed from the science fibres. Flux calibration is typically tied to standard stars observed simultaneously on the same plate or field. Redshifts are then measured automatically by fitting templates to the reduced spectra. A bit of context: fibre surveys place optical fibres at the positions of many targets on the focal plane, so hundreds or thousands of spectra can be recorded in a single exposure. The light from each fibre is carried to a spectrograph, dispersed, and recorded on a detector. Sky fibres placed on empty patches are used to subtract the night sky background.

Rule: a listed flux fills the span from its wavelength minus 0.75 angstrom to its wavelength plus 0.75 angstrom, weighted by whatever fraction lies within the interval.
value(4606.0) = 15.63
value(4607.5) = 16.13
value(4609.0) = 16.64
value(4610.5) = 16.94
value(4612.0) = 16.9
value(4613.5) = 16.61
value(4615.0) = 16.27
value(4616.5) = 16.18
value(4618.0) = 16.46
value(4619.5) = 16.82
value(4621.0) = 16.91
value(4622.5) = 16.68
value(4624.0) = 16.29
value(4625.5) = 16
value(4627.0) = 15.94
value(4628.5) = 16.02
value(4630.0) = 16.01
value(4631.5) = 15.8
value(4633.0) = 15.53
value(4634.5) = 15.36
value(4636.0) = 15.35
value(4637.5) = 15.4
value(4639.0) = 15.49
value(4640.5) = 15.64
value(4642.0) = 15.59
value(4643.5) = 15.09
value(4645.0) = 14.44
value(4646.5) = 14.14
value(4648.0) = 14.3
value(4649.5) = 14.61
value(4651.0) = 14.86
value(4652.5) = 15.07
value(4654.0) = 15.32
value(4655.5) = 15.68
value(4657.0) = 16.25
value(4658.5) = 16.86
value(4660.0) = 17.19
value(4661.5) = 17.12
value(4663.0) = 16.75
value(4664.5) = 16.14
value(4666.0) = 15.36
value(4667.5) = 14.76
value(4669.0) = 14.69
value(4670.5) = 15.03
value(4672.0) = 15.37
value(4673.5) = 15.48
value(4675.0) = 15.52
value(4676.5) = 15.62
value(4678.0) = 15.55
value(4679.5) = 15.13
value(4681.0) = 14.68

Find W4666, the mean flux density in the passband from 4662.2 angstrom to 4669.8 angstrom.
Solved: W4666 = 15.5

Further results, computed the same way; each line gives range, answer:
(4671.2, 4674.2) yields 15.4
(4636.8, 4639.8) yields 15.4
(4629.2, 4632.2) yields 15.9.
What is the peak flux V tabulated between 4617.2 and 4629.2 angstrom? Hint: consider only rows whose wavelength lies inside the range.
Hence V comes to 16.91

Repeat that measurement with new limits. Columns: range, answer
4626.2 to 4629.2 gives 16.02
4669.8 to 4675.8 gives 15.52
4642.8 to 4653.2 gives 15.09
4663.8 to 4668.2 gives 16.14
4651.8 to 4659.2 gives 16.86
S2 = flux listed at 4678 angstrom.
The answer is 15.55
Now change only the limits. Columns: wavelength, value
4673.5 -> 15.48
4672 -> 15.37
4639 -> 15.49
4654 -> 15.32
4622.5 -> 16.68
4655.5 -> 15.68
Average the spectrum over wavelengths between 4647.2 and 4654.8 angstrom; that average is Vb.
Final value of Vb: 14.8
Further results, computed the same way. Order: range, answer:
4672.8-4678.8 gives 15.5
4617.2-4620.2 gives 16.6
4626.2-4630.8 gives 16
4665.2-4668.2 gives 15.1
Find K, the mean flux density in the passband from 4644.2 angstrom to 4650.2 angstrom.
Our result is 14.4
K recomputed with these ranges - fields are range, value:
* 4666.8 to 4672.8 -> 15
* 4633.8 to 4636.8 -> 15.4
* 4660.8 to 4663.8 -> 16.9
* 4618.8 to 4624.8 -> 16.7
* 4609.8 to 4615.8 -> 16.7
